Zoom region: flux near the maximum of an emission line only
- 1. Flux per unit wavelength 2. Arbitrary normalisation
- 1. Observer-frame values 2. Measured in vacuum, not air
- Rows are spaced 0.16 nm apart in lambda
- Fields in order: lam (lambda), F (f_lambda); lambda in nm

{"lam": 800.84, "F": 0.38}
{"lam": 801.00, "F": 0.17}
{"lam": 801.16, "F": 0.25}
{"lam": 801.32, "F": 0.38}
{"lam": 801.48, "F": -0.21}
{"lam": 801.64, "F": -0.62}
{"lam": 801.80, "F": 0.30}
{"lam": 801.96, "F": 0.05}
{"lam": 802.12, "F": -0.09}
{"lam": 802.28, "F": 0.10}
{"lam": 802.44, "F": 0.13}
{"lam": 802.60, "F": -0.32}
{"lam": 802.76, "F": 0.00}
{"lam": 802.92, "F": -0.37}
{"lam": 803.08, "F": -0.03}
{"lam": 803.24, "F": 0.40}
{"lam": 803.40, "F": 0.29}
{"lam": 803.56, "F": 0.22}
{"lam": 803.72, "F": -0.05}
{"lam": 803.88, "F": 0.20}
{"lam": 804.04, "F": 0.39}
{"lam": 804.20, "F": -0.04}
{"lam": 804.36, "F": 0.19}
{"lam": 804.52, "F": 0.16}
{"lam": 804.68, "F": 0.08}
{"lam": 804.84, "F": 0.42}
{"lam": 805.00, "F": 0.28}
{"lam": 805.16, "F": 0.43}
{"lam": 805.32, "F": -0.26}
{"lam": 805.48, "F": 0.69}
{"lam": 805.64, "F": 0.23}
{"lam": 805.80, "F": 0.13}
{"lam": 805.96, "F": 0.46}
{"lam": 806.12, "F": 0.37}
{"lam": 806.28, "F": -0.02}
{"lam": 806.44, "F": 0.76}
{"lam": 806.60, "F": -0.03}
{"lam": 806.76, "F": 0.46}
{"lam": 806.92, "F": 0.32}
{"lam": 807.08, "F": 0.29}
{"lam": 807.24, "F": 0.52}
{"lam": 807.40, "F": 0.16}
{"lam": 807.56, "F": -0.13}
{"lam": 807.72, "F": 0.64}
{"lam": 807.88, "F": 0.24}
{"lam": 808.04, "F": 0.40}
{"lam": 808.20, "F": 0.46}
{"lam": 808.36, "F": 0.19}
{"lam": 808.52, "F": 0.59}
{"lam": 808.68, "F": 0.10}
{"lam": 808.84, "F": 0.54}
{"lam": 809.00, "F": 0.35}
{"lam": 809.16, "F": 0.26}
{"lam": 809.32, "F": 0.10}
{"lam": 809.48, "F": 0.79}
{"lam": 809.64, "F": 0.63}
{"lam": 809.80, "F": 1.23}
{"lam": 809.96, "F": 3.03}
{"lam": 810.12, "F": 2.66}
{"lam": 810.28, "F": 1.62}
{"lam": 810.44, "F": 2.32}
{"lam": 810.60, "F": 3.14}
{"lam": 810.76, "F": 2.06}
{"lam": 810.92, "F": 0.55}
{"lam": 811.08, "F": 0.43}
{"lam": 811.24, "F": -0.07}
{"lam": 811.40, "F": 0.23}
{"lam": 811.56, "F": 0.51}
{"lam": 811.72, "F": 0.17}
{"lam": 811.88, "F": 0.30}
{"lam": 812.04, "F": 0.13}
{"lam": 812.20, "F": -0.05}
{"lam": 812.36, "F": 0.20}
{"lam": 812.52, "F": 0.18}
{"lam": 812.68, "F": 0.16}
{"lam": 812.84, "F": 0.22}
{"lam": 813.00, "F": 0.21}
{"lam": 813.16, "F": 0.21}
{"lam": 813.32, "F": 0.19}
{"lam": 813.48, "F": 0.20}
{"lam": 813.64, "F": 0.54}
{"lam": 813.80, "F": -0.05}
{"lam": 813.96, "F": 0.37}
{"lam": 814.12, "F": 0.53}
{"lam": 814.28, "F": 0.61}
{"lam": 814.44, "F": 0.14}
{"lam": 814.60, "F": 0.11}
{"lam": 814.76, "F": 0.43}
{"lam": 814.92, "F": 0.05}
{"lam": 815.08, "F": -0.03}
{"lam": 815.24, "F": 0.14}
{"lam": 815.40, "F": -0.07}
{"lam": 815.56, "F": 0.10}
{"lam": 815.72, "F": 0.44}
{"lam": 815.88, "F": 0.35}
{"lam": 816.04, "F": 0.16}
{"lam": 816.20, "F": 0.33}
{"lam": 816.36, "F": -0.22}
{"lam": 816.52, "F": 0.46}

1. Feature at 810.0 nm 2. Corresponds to [O II] 3727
